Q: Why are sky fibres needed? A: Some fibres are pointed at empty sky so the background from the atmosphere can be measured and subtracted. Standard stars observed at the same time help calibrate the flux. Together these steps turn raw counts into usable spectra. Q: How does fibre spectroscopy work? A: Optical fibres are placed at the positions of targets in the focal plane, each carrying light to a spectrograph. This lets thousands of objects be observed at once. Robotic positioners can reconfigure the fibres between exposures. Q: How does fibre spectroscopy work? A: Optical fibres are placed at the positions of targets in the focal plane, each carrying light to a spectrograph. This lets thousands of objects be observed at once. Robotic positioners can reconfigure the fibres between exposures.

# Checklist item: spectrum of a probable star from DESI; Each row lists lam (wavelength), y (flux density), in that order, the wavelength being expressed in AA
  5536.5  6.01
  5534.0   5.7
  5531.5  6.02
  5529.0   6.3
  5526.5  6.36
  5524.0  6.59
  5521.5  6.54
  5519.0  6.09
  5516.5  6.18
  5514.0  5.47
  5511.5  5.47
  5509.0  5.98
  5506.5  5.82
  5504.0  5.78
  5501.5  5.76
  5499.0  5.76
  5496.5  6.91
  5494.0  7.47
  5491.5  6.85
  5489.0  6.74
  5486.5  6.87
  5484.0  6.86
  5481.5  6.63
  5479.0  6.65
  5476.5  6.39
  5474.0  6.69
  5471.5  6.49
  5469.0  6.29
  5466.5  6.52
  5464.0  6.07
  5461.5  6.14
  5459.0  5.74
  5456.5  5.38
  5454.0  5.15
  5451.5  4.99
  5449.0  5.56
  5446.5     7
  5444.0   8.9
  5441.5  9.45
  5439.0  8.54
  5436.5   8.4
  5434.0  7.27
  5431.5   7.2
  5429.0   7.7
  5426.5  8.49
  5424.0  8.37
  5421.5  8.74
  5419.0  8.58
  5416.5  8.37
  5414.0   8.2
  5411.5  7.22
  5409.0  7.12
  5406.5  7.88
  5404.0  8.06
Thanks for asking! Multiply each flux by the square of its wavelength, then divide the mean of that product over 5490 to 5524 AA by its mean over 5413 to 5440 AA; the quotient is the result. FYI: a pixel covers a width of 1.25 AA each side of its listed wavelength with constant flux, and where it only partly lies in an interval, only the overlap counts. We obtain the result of 0.78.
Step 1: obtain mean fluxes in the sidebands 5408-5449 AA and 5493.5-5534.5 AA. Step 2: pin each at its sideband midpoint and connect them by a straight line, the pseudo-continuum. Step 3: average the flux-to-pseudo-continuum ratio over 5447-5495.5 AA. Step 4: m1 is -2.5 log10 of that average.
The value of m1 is 0.118 mag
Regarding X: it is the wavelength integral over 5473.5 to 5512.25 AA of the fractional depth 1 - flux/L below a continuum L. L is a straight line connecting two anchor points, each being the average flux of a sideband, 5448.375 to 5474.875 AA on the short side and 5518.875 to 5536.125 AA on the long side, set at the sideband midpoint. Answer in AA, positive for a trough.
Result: -2.3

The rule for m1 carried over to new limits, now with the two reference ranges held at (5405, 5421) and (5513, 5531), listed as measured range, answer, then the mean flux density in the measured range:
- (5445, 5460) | 0.27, 5.69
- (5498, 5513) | 0.13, 5.76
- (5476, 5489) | 0.02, 6.7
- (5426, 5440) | -0.04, 7.89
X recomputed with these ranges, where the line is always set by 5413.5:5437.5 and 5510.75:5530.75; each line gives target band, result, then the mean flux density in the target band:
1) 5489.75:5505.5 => 0.5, 6.42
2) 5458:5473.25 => 2.2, 6.23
